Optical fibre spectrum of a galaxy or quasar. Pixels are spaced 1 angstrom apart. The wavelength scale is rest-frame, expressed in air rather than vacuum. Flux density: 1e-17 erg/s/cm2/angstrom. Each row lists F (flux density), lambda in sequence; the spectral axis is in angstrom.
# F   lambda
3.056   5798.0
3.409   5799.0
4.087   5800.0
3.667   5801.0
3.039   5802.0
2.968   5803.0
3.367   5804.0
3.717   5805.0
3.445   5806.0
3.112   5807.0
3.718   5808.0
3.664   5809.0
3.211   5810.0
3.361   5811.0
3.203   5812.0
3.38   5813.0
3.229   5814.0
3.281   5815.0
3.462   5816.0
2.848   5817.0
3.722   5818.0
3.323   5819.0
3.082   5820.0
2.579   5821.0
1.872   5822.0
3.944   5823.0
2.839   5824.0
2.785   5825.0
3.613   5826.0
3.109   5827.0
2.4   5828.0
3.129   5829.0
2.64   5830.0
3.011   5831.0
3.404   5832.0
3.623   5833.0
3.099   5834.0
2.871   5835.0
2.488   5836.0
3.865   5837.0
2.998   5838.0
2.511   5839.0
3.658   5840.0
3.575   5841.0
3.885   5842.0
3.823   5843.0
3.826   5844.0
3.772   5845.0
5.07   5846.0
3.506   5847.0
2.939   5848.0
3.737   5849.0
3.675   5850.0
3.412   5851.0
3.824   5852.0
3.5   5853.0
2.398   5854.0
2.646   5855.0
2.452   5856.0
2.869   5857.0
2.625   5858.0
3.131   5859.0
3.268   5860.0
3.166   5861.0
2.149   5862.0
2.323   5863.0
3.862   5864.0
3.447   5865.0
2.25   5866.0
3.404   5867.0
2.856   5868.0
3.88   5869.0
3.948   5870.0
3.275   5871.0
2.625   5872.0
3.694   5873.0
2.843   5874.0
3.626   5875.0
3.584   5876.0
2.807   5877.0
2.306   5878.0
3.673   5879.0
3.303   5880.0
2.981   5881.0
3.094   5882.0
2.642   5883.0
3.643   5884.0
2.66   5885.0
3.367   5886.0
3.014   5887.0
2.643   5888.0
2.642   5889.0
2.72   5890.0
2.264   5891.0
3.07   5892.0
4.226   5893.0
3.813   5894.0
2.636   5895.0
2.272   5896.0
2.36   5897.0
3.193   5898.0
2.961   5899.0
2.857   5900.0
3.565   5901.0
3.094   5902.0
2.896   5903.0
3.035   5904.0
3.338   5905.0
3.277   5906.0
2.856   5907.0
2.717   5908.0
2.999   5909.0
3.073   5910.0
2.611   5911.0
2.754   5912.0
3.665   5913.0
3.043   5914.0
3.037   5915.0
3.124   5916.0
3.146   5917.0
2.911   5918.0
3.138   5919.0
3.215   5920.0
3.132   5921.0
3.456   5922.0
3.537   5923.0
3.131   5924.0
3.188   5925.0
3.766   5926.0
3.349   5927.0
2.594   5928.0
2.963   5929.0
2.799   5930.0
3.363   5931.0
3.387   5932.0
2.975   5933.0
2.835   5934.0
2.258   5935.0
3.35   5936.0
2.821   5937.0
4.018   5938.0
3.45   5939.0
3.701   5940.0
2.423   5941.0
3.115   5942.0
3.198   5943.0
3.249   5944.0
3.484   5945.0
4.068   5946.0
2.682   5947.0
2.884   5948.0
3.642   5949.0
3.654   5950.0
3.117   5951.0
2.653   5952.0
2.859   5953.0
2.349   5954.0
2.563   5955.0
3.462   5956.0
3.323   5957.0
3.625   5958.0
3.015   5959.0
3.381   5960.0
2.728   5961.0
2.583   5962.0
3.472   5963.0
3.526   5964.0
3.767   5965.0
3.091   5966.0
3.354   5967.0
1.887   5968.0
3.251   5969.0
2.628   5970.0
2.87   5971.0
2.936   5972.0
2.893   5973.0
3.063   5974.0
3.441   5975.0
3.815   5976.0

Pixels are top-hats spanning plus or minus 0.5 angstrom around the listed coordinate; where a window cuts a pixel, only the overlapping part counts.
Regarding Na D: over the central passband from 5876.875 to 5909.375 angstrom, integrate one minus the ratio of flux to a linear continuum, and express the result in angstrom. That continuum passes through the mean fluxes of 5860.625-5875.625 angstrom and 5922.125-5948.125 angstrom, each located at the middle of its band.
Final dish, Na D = 1.74 angstrom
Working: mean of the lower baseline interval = 3.16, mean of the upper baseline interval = 3.18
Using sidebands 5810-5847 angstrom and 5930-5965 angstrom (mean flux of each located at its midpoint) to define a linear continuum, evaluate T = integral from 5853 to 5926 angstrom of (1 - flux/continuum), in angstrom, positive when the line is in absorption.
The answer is 3.45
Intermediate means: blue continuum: 3.26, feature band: 3.06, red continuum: 3.16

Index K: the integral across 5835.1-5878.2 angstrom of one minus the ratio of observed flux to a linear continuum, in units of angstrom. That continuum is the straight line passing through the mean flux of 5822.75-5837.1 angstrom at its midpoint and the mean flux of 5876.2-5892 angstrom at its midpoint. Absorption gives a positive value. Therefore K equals -3.4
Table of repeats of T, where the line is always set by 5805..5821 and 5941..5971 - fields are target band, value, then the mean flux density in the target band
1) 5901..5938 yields 0.8 angstrom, 3.1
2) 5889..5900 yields 0.9 angstrom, 2.93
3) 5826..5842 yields 0.8 angstrom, 3.13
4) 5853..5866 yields 1.6 angstrom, 2.86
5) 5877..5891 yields 1.2 angstrom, 2.94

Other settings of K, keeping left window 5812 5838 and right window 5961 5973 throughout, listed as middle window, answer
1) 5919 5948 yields -1.48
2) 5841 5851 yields -2.21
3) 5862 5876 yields -0.60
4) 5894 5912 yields 0.64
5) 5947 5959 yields -0.23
